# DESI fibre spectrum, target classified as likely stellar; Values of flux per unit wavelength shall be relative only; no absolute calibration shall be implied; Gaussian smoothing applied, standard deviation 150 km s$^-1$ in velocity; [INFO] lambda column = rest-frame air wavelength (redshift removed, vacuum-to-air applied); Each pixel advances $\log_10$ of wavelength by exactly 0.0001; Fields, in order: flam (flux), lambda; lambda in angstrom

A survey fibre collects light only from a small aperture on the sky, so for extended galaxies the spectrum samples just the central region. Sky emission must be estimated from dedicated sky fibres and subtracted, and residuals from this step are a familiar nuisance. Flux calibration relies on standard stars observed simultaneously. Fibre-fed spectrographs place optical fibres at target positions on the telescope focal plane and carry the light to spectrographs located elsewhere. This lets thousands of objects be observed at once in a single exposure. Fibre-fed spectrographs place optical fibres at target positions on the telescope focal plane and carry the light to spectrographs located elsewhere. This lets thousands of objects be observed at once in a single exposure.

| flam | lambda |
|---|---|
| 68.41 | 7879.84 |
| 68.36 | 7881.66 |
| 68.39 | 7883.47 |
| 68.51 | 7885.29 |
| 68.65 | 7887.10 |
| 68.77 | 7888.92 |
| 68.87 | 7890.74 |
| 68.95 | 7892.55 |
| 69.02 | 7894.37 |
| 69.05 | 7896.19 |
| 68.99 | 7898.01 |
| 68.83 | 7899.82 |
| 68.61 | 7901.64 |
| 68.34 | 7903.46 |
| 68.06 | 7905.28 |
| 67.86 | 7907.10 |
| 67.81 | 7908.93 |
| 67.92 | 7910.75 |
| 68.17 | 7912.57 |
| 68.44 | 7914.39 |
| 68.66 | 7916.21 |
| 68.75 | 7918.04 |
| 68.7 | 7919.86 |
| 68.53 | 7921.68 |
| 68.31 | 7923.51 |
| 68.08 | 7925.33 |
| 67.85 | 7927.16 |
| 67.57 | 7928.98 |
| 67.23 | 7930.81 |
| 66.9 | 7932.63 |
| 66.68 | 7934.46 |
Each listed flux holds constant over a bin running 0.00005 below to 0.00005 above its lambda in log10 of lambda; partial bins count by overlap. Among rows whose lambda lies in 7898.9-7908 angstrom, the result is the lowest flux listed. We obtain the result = 67.86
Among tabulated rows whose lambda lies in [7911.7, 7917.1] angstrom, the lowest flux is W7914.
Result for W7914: 68.17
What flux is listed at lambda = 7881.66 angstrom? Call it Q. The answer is 68.36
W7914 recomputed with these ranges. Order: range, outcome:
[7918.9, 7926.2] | 68.08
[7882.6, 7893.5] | 68.39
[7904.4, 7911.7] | 67.81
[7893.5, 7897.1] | 69.02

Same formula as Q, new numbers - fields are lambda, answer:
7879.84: 68.41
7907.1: 67.86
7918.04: 68.75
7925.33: 68.08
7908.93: 67.81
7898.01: 68.99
